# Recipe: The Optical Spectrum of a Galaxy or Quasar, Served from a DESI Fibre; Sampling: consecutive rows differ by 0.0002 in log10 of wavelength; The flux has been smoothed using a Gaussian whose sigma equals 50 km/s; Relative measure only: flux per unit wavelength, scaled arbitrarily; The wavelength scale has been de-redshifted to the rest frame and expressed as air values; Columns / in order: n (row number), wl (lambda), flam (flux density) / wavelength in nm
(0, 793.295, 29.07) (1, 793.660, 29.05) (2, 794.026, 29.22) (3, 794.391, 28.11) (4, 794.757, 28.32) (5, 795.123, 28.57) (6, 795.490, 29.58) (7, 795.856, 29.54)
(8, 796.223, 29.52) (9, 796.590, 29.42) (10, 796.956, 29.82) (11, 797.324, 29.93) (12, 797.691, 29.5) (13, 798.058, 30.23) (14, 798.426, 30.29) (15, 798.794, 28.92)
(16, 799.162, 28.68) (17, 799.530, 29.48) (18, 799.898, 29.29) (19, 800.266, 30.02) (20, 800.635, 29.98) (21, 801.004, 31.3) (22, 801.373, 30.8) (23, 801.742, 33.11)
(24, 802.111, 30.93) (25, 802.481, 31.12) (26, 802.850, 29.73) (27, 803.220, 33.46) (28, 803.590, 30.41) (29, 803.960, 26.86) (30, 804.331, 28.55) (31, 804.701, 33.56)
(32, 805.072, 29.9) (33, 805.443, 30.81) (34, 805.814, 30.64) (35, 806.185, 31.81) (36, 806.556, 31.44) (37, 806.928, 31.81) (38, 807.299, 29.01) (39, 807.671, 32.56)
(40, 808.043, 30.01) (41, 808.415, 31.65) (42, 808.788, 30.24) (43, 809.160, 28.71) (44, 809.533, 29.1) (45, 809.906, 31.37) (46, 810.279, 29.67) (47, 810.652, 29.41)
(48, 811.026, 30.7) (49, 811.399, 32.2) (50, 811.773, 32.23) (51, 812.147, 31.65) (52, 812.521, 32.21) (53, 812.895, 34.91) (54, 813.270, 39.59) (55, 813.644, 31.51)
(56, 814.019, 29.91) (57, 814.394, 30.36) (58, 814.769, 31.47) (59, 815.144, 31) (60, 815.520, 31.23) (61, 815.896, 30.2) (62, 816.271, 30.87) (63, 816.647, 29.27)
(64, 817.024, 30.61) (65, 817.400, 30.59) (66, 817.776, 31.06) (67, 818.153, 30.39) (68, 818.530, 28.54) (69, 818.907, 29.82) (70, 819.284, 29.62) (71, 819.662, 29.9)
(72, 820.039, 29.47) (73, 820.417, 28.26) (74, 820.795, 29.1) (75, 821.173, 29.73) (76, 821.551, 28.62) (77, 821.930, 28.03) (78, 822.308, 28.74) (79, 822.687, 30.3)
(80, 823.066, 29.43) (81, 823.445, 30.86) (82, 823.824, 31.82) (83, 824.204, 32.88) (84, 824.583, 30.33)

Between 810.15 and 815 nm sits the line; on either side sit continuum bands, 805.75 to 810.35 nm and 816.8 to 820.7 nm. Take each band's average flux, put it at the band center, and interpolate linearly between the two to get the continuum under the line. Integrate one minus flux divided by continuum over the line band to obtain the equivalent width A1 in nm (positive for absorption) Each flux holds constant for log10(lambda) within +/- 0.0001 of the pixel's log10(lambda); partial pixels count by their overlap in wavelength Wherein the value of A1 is -0.276 nm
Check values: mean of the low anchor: 30.6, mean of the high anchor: 29.8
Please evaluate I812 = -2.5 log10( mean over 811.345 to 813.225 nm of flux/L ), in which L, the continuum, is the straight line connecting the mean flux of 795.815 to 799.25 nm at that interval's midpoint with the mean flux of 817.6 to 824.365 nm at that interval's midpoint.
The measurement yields -0.12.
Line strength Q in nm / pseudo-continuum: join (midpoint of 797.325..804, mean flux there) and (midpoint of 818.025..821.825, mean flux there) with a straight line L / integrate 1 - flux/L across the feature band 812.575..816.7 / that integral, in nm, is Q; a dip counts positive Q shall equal -0.33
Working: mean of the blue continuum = 30.3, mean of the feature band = 31.9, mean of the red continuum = 29.3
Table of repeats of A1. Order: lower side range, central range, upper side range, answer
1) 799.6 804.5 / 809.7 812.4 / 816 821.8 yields -0.091 nm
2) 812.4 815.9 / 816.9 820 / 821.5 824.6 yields 0.126 nm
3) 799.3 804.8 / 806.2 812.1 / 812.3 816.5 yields 0.129 nm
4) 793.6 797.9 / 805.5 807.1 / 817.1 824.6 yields -0.102 nm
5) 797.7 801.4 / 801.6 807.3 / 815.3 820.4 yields -0.184 nm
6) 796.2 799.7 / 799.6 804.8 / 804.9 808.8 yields -0.061 nm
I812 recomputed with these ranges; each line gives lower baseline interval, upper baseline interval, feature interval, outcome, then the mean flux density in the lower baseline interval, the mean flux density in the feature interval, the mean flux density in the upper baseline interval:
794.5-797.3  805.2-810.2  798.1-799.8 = 0.01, 29.3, 29.4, 30.7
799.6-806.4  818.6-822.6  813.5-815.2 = -0.04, 30.7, 30.8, 29.1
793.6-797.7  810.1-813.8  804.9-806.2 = 0.02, 29.2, 30.7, 32.4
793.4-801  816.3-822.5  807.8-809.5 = -0.02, 29.4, 30.1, 29.5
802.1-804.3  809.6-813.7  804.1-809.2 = 0.01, 30.2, 30.8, 32.3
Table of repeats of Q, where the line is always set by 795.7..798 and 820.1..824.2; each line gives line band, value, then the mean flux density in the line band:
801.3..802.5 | -0.08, 31.6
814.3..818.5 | -0.13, 30.6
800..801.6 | -0.05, 30.5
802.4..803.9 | -0.06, 30.8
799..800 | 0.02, 29.2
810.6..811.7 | -0.05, 31.1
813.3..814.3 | -0.08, 32.1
